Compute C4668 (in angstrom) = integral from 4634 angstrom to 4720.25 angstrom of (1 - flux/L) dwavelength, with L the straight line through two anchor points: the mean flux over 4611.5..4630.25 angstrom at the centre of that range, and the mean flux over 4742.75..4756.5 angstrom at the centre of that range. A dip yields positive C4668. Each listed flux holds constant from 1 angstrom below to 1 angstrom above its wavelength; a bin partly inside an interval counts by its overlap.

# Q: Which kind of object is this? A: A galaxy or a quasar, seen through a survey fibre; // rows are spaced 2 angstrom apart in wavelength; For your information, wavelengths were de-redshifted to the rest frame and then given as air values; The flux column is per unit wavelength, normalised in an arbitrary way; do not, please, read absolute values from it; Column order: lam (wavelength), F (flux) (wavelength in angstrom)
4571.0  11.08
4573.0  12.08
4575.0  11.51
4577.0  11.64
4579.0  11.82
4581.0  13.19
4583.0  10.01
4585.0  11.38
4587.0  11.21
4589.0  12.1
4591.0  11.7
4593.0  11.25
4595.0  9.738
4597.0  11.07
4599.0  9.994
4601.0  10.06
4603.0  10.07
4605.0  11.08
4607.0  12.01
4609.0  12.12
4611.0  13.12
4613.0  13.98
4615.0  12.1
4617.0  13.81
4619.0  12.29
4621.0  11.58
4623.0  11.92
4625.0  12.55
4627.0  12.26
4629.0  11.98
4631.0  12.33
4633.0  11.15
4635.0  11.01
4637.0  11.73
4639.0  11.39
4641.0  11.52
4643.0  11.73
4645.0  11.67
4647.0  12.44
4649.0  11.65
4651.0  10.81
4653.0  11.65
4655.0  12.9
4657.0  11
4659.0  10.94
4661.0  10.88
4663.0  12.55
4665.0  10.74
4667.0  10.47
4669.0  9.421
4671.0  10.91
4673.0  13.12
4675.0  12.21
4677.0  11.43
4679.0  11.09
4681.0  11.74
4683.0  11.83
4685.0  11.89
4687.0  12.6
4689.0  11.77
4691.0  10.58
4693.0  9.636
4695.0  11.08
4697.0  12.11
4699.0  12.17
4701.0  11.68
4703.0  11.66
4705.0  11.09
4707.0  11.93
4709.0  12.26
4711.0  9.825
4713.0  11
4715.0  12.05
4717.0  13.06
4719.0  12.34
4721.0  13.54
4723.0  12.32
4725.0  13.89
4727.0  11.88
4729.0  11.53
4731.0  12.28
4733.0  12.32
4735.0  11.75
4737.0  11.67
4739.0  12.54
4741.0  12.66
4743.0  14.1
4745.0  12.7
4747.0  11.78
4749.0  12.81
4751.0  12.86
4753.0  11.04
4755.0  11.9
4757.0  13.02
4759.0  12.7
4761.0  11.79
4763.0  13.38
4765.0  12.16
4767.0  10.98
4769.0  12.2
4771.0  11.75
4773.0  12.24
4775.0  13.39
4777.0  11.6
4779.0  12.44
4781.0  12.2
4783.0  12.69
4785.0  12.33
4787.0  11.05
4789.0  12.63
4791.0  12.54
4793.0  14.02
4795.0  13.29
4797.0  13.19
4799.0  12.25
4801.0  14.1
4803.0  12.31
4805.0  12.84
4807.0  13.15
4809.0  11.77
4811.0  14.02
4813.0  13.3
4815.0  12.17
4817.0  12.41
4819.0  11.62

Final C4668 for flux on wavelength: 6.4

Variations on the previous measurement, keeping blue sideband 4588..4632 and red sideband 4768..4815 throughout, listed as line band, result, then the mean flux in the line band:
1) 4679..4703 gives 1.2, 11.5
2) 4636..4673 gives 1.8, 11.4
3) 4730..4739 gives 0.2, 12.1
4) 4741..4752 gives -0.4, 12.8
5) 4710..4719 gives 0.5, 11.6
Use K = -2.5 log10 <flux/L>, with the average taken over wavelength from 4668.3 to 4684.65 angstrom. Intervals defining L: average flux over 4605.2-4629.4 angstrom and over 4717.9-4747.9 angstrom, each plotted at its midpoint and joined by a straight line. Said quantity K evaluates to 0.09 mag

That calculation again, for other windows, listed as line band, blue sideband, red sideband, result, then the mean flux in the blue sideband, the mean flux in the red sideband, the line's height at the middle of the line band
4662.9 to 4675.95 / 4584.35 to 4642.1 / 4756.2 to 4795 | 0.062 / 11.7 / 12.4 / 11.9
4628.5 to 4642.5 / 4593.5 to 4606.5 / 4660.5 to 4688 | -0.061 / 10.4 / 11.5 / 10.9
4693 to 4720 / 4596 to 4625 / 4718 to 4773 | 0.052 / 11.8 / 12.4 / 12.2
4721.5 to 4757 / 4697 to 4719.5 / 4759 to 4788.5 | -0.040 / 11.7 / 12.2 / 11.9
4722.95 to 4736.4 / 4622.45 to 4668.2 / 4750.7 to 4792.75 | -0.020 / 11.6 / 12.3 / 12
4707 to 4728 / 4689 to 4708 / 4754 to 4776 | -0.052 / 11.3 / 12.3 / 11.6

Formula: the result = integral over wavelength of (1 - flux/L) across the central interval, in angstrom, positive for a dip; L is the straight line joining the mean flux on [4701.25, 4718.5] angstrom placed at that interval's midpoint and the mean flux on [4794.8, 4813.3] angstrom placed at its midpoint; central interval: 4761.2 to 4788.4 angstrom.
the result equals 0.9 angstrom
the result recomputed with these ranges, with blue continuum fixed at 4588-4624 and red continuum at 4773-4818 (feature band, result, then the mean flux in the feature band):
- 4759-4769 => 0.30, 12.2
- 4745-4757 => 0.24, 12.2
